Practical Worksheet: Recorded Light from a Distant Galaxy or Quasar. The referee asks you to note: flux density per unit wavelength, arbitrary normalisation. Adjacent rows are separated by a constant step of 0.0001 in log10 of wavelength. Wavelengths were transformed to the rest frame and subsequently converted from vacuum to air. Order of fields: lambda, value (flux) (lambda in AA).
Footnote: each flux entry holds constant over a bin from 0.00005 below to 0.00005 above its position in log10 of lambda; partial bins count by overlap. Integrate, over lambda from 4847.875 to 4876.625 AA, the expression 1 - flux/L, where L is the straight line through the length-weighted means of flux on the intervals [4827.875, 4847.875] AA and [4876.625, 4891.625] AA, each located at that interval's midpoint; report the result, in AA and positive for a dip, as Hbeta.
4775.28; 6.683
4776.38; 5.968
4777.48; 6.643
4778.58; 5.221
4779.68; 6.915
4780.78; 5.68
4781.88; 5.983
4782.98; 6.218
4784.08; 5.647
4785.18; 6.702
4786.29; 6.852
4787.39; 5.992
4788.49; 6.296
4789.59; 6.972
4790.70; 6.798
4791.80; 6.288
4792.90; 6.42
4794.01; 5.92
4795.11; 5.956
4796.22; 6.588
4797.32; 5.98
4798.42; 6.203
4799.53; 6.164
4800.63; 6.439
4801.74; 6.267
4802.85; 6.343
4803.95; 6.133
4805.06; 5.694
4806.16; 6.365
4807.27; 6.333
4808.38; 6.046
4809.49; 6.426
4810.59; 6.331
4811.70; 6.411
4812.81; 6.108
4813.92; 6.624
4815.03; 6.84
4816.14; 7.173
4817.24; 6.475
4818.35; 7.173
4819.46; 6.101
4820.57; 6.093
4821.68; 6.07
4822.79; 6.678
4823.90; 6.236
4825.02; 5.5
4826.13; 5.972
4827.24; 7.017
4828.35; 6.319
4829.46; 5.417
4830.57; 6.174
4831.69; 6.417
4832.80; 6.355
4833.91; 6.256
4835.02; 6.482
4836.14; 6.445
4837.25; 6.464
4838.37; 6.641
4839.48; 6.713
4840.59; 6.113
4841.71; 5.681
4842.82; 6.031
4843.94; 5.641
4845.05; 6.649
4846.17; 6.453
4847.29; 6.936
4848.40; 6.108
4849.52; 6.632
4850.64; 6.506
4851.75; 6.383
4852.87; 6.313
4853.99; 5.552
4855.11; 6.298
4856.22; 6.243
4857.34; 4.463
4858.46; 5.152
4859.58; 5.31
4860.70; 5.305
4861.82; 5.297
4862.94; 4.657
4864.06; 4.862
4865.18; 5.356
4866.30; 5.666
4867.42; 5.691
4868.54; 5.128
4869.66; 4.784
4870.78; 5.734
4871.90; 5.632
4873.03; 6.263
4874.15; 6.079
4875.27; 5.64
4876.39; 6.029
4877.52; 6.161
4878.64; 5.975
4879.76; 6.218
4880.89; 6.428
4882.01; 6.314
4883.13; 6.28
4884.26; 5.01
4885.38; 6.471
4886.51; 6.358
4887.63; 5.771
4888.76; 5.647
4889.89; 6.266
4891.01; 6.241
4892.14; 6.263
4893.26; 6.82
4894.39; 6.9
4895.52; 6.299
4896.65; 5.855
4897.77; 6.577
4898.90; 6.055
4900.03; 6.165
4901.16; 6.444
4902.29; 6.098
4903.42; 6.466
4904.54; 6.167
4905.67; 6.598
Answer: 2.5 AA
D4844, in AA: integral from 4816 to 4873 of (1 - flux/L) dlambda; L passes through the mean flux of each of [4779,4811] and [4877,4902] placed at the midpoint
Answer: 2.1 AA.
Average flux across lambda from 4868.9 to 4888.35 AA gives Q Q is 5.94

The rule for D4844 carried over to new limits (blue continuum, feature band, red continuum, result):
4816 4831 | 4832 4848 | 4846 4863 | -0.73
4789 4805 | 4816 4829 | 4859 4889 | -0.56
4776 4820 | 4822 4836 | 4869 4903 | 0.00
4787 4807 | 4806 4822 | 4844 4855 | -0.37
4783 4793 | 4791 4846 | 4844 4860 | -0.33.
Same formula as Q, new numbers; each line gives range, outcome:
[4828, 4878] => 5.92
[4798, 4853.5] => 6.33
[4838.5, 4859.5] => 6.1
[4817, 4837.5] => 6.29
